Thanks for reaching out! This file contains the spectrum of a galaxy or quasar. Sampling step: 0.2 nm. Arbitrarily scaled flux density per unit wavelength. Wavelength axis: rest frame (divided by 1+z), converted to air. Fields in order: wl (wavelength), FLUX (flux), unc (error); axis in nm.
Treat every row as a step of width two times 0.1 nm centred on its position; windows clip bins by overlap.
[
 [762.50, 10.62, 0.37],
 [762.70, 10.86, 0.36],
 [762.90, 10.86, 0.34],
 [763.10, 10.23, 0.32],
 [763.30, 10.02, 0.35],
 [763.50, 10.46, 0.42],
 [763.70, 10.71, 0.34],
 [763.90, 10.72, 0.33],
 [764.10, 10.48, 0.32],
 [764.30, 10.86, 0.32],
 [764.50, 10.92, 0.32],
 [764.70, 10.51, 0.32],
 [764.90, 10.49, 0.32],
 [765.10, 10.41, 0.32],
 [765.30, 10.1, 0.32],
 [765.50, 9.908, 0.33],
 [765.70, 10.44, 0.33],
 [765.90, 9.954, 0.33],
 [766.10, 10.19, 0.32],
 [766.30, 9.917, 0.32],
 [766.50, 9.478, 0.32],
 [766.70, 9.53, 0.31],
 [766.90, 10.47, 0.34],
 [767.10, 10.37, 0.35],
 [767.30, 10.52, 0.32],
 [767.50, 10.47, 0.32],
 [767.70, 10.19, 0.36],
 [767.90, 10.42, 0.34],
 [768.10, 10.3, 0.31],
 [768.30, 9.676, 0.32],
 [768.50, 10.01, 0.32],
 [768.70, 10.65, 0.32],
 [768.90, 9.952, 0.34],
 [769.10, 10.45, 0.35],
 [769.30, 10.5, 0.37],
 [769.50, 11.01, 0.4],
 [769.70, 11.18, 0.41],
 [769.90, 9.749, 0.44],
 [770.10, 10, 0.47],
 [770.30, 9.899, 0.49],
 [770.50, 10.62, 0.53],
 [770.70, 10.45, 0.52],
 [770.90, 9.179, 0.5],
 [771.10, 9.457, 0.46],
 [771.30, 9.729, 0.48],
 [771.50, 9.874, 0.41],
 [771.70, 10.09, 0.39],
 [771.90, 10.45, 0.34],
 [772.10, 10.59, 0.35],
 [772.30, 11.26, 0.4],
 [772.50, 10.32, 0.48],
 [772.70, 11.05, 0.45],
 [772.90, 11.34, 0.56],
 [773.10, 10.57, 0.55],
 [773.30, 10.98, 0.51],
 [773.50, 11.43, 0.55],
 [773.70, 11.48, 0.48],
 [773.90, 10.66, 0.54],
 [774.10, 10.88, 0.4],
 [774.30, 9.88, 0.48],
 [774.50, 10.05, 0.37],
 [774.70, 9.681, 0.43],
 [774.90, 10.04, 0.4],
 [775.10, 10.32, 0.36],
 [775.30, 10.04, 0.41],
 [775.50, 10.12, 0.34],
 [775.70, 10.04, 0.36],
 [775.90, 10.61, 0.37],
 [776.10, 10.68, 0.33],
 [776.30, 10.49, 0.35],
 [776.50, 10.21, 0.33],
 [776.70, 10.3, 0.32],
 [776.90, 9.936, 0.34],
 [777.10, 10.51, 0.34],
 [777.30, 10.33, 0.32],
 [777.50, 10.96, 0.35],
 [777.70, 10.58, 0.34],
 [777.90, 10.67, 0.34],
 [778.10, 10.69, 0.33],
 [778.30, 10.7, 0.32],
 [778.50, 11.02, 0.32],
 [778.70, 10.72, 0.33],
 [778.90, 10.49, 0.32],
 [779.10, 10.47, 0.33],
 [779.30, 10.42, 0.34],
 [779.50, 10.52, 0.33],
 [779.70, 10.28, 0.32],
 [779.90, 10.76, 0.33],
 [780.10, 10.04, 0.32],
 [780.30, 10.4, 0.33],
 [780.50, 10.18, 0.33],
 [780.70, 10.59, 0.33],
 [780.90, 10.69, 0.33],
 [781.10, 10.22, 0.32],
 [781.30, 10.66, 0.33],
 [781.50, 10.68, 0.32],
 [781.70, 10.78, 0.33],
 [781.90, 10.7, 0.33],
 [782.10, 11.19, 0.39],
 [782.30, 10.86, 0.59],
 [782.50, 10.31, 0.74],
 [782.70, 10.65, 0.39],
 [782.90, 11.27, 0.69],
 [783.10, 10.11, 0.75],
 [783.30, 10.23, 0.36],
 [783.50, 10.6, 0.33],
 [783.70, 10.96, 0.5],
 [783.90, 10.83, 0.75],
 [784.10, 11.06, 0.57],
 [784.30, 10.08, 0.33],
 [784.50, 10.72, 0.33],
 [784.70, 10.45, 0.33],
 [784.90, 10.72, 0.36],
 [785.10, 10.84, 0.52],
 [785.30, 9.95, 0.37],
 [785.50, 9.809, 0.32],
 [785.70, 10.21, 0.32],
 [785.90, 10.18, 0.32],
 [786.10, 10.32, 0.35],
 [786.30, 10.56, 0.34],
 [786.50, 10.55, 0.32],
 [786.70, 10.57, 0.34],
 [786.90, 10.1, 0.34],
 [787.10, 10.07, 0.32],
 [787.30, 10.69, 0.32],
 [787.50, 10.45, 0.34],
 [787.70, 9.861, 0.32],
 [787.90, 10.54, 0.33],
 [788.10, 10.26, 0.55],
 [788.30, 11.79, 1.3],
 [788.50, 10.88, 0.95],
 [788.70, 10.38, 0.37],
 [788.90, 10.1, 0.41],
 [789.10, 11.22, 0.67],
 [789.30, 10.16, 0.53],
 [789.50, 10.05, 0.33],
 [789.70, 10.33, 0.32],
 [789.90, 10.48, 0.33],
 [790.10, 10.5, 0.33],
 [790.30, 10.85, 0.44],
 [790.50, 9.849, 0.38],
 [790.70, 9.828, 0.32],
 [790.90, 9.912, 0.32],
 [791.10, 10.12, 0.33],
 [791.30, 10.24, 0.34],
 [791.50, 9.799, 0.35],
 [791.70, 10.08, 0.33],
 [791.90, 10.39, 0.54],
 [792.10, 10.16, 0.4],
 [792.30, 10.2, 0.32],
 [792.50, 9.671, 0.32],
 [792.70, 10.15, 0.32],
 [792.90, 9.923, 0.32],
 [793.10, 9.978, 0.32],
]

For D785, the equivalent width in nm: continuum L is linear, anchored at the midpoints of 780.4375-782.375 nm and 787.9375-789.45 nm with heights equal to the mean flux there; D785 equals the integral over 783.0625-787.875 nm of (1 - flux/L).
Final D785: 0.11 nm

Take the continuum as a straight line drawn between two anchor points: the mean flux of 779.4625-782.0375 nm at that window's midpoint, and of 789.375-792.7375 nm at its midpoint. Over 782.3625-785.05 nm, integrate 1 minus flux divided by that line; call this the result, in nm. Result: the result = -0.06 nm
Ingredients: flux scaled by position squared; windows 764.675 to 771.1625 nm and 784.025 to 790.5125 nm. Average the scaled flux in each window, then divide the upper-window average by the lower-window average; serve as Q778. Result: 1.08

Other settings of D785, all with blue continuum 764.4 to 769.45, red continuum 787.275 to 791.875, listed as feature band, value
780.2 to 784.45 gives -0.12 nm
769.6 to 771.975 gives 0.05 nm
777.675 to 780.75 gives -0.07 nm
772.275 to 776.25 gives -0.11 nm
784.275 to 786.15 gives 0.00 nm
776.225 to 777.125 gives 0.00 nm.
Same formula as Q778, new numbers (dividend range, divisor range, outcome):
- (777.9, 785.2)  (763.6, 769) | 1.07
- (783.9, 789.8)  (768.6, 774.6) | 1.04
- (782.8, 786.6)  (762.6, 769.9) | 1.06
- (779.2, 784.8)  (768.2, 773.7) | 1.05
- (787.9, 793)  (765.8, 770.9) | 1.07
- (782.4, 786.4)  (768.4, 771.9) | 1.07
